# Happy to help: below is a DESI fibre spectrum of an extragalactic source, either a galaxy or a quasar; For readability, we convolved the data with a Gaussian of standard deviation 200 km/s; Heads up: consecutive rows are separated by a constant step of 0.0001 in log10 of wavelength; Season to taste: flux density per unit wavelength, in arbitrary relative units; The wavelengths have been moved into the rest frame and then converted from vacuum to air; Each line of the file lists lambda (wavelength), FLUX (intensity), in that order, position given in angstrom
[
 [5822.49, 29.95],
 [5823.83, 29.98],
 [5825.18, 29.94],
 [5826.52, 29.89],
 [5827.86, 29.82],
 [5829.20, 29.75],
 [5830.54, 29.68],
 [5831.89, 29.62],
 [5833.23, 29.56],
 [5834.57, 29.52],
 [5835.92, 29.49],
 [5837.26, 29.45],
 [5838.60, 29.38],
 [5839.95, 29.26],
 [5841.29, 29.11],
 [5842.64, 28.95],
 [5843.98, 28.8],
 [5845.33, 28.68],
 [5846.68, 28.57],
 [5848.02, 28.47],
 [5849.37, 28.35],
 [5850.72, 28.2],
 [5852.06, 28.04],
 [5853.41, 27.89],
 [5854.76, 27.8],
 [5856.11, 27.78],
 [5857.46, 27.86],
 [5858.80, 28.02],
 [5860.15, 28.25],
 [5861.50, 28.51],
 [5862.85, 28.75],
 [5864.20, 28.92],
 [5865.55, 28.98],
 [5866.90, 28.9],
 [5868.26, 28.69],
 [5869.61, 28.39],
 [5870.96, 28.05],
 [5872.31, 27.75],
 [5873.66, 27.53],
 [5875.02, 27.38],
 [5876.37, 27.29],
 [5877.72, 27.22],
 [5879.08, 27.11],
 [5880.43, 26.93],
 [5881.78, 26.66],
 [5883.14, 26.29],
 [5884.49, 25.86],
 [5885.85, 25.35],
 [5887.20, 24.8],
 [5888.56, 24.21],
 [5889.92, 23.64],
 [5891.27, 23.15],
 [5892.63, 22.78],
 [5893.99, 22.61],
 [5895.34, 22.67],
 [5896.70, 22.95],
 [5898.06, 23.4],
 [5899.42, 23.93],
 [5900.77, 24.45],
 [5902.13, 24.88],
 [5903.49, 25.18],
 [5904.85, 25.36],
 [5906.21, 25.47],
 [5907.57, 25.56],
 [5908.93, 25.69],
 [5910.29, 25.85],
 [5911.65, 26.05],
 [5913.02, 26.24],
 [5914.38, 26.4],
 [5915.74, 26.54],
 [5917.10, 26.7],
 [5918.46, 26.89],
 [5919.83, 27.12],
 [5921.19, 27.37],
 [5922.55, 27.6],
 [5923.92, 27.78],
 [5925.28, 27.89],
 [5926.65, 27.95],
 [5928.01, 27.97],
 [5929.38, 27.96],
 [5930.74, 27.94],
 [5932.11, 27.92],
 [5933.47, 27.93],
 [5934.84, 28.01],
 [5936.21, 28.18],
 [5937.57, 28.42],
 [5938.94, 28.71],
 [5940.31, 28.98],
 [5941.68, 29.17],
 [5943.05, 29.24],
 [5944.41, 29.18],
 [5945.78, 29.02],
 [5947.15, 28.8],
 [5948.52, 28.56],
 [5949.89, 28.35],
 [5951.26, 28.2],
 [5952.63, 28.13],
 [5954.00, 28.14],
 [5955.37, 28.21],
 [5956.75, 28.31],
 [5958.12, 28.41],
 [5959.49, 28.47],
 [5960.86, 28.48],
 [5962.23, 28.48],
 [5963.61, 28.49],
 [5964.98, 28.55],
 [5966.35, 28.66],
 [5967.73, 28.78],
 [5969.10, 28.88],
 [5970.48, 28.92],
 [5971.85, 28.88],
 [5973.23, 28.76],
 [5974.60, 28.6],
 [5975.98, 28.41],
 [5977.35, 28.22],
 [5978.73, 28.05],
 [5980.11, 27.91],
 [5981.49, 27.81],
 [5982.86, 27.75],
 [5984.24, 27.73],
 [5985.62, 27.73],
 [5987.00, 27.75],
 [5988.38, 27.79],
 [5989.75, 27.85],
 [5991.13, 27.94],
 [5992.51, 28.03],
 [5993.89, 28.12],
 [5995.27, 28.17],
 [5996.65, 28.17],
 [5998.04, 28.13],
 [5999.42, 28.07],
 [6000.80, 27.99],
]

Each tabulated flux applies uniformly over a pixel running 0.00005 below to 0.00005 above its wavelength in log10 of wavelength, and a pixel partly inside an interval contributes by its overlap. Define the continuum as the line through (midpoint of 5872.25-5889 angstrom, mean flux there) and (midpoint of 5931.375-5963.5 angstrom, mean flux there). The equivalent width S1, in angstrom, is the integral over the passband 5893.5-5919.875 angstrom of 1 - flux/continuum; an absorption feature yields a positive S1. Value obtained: 2.0 angstrom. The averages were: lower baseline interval 26.5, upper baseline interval 28.5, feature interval 25.2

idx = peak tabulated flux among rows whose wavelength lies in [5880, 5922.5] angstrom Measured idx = 27.37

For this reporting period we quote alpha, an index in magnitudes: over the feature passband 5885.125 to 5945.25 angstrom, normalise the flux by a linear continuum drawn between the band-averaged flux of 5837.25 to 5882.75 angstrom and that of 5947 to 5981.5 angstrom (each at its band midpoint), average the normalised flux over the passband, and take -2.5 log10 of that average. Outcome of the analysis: 0.081 mag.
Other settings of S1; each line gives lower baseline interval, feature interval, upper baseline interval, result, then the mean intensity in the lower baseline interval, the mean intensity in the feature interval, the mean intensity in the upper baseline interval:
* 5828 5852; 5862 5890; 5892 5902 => -1.8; 29.1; 27.2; 23.4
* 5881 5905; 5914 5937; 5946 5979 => -1.1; 24.3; 27.6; 28.5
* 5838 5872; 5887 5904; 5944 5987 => 2.8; 28.5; 23.7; 28.4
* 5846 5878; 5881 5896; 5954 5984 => 2.0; 28.2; 24.4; 28.4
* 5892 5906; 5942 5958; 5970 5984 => -1.1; 23.9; 28.6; 28.3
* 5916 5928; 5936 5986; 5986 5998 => -1.4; 27.4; 28.5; 28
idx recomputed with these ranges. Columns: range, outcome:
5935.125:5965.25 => 29.24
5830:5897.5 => 29.68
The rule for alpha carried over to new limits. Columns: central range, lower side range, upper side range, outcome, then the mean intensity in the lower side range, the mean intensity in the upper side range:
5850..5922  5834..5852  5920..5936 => 0.08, 28.9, 27.8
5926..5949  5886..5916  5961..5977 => -0.07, 24.6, 28.7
